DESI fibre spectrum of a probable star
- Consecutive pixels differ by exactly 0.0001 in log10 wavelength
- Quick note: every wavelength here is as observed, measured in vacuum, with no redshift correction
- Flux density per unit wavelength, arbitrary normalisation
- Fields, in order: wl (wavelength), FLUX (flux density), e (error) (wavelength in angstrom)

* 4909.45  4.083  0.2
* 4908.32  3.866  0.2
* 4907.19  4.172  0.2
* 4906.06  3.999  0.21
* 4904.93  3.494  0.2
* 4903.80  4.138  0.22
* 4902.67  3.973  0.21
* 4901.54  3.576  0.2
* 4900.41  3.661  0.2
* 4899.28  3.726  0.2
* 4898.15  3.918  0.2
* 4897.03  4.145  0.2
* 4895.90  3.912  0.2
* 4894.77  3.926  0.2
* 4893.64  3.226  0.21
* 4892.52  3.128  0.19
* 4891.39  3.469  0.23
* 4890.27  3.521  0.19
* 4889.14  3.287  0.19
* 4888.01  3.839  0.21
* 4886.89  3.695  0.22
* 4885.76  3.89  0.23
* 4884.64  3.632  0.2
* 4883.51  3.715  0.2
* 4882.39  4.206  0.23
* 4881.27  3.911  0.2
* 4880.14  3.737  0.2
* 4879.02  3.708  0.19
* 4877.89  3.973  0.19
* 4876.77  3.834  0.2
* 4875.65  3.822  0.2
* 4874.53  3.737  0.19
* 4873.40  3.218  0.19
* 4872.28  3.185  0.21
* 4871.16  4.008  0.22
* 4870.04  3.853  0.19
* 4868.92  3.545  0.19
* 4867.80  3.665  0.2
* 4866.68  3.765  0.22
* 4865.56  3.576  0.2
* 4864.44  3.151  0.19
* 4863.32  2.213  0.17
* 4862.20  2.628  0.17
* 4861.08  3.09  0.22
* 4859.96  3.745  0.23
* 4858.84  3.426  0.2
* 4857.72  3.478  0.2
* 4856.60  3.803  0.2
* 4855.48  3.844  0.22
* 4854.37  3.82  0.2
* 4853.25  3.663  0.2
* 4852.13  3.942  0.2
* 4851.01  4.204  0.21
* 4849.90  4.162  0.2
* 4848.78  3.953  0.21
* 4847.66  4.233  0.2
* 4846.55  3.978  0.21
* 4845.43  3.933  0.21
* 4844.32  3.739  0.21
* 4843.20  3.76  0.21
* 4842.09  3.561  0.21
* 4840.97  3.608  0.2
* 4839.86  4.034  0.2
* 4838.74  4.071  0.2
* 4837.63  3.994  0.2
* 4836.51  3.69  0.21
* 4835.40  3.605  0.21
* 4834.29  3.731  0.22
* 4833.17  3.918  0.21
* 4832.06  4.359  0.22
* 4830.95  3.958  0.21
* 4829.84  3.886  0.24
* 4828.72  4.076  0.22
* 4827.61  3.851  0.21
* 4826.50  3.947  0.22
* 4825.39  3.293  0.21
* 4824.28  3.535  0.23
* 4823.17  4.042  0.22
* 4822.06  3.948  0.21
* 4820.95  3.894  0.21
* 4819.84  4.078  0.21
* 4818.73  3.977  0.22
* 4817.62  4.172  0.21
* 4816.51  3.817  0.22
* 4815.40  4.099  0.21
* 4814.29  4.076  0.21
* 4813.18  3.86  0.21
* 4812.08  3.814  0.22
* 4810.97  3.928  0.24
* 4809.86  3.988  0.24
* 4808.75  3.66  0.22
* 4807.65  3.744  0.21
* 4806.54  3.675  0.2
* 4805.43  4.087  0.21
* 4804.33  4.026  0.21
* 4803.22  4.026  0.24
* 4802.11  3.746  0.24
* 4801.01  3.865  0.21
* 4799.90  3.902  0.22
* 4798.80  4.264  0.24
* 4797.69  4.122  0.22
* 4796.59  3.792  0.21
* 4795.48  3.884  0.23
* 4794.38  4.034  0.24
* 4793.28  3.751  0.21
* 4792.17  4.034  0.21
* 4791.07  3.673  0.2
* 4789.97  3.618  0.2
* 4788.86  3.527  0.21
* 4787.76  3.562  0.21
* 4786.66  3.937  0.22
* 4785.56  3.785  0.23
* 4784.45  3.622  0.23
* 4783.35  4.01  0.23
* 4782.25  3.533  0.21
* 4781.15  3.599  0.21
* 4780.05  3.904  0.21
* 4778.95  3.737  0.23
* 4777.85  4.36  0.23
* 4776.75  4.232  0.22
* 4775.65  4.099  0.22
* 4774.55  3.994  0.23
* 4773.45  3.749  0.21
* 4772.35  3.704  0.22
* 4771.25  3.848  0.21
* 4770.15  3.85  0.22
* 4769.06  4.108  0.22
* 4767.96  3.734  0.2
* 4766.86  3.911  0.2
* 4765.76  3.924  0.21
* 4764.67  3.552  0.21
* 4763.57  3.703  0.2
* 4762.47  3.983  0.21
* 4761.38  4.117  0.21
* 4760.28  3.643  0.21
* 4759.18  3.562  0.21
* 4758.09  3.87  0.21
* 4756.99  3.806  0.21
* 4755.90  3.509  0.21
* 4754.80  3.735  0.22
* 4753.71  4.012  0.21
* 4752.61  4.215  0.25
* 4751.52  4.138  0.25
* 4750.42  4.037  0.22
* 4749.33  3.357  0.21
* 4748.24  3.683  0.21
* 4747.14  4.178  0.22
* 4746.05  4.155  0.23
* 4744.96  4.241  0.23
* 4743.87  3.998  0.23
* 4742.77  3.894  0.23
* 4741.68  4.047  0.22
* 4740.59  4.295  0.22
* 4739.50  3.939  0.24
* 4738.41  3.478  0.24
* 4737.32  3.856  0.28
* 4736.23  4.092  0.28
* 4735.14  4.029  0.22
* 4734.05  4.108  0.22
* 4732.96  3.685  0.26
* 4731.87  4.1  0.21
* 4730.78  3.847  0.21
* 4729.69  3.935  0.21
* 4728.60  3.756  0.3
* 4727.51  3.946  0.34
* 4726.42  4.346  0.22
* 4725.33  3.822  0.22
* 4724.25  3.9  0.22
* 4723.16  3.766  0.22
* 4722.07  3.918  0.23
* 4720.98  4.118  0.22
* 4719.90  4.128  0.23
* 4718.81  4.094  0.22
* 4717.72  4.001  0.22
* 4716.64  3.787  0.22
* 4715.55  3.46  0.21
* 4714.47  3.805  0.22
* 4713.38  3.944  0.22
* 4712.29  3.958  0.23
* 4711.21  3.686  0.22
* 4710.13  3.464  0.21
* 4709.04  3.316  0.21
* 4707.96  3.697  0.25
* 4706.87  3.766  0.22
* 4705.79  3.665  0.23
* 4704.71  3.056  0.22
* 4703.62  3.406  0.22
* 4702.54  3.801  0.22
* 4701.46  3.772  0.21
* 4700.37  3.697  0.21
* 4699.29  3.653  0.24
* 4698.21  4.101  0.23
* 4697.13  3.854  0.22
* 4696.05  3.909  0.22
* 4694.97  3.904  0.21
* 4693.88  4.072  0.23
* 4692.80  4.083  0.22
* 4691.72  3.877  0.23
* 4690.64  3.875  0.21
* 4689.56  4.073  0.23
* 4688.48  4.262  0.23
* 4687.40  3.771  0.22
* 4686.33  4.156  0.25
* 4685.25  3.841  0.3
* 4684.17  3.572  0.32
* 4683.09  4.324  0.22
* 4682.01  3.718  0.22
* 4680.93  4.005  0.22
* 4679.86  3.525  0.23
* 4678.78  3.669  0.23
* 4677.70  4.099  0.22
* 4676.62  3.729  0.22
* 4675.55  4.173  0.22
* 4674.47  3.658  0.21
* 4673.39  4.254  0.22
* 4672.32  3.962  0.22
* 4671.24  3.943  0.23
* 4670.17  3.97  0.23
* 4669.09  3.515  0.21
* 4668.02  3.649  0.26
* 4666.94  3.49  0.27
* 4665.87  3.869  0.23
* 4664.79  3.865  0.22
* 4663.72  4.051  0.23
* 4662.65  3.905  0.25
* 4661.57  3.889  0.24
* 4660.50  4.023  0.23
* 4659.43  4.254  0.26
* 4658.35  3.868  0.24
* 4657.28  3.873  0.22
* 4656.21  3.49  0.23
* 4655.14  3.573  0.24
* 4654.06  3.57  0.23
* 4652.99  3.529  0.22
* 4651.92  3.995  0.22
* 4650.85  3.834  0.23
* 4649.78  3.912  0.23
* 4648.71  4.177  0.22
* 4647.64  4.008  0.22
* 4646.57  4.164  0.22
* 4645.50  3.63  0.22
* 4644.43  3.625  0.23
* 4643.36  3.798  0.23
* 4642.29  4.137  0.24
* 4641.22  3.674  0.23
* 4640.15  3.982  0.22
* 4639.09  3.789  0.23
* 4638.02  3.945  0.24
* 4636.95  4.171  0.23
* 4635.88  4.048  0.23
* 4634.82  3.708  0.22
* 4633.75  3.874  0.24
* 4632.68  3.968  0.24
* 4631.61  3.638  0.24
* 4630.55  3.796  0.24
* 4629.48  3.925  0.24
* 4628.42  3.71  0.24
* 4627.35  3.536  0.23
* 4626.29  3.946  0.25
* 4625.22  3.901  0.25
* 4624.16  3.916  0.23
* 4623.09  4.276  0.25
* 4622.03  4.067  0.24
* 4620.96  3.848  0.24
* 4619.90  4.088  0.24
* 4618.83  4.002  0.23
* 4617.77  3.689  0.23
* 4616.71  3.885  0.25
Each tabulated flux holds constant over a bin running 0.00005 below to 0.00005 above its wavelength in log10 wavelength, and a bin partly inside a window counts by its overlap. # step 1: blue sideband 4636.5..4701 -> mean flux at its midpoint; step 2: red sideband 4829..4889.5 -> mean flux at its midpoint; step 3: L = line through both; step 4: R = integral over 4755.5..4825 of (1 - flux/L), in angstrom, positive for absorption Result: -1.6 angstrom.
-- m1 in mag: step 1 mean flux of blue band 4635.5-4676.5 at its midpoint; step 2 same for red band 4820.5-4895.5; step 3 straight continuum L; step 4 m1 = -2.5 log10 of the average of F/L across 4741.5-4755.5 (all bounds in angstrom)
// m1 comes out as -0.05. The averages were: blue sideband 3.87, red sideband 3.71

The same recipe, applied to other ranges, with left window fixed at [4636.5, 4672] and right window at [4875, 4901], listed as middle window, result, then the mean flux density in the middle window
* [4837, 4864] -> 0.02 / 3.7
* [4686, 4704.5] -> -0.01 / 3.88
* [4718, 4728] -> -0.05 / 4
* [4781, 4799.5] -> -0.01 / 3.81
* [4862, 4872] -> 0.10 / 3.4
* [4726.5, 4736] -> -0.04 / 3.95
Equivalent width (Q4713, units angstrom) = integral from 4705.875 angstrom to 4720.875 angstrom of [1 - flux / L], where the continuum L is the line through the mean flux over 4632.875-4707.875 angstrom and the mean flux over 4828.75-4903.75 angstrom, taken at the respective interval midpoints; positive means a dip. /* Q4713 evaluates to 0.2 angstrom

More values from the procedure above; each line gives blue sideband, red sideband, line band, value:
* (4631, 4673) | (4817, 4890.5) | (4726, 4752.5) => -1.09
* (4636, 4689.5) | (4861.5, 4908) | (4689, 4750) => -0.71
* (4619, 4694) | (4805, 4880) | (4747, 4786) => -0.36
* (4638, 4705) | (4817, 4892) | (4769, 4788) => -0.39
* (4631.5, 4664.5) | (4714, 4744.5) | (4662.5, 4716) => 1.22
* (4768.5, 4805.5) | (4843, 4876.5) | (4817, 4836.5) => -0.75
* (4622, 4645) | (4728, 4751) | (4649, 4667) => 0.26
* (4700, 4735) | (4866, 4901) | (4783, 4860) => -2.60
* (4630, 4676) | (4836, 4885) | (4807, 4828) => -0.82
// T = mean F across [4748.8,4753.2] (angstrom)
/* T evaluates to 3.94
